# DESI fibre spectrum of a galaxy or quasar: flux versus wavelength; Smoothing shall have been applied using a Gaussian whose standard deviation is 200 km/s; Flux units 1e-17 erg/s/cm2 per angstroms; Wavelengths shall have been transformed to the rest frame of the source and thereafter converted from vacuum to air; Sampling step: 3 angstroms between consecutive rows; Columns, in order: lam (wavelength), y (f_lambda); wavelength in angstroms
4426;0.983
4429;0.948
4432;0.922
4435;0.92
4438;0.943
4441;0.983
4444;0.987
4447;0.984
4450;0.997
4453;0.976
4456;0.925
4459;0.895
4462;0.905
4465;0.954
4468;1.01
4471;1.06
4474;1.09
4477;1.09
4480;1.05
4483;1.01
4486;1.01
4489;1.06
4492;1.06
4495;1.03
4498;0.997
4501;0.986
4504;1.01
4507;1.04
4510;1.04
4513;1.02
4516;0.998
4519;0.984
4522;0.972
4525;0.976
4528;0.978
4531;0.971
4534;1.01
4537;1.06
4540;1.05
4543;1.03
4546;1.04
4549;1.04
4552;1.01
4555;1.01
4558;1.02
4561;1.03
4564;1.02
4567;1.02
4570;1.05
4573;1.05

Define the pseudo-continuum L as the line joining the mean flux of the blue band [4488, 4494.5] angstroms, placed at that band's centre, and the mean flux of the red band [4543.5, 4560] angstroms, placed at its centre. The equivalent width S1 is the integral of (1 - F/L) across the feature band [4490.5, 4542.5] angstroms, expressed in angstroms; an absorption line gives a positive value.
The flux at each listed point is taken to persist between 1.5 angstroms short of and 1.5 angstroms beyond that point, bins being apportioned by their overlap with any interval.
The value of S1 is 1.6 angstroms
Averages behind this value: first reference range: 1.06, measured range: 1.01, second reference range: 1.02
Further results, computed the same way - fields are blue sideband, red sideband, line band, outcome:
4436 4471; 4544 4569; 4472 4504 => -1.7 angstroms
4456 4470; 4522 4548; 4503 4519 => -0.5 angstroms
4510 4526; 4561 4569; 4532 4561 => -0.5 angstroms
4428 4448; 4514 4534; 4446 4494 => -2.0 angstroms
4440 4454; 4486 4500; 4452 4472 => 0.9 angstroms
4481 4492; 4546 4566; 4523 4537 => 0.5 angstroms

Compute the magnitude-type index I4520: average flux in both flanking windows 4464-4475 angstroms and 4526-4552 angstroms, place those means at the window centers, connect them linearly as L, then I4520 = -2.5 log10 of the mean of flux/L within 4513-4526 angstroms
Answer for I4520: 0.039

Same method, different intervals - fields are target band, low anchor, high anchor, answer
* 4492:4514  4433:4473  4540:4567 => -0.03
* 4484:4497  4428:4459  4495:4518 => -0.04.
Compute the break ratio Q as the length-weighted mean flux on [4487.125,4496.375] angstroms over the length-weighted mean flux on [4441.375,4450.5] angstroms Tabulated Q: 1.06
